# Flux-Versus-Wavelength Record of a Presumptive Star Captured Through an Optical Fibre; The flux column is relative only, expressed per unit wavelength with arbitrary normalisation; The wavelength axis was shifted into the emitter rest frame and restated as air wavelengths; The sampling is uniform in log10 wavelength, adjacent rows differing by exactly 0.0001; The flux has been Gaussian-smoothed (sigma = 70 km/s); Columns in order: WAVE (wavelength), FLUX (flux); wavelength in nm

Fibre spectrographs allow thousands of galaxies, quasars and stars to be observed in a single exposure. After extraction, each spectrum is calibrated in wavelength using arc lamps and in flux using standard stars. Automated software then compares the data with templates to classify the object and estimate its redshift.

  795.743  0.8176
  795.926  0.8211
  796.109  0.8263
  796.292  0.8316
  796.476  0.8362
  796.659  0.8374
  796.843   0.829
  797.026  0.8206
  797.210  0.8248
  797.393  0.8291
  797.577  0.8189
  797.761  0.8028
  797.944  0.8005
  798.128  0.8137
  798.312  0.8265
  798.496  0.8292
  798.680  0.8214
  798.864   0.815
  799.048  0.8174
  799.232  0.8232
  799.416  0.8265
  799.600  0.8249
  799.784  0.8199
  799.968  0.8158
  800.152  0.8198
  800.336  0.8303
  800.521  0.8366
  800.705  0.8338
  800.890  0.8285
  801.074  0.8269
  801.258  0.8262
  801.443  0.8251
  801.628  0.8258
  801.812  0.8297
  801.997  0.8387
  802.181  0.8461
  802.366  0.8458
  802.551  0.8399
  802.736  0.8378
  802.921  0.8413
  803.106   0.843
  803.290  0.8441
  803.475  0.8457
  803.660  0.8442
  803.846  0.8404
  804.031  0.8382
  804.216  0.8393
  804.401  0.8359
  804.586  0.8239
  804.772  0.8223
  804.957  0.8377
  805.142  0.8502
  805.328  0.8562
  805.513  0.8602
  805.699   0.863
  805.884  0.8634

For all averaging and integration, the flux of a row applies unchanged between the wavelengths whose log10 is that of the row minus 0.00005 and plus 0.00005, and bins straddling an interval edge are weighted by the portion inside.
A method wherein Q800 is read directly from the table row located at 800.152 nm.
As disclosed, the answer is 0.8198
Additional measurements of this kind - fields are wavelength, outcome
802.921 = 0.8413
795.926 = 0.8211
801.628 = 0.8258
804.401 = 0.8359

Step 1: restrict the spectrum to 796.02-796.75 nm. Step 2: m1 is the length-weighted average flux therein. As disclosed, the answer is 0.833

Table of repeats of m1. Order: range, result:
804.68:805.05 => 0.832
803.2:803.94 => 0.843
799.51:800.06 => 0.821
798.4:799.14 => 0.82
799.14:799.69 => 0.825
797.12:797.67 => 0.824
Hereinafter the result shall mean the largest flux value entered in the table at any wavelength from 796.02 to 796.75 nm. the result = 0.8374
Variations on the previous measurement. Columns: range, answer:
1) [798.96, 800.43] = 0.8303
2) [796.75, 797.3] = 0.829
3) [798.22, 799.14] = 0.8292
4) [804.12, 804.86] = 0.8393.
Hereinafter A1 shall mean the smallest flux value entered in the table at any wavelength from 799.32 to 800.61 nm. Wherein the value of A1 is 0.8158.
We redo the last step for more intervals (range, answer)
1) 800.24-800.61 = 0.8303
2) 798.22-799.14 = 0.815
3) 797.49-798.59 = 0.8005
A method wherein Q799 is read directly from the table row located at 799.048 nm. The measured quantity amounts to 0.8174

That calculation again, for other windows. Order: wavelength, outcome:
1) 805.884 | 0.8634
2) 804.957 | 0.8377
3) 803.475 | 0.8457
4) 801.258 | 0.8262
